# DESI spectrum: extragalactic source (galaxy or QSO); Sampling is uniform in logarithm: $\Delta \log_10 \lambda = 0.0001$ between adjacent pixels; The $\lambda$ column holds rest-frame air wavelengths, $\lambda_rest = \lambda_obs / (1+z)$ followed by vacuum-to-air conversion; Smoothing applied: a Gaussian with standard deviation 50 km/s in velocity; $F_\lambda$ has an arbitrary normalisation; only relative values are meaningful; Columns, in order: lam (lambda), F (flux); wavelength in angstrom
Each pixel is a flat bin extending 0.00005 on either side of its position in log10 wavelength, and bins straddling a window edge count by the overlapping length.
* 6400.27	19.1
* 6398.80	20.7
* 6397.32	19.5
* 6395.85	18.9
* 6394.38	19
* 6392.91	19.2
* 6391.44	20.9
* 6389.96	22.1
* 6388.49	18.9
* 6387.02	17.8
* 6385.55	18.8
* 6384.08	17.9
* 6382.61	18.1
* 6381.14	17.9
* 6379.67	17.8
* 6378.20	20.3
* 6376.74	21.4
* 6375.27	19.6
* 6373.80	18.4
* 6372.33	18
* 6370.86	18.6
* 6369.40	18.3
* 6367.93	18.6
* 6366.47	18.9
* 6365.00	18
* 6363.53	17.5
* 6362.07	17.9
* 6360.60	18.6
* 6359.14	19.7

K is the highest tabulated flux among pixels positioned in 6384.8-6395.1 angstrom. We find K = 22.1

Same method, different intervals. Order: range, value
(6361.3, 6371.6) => 18.9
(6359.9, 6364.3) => 18.6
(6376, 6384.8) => 21.4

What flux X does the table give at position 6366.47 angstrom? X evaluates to 18.9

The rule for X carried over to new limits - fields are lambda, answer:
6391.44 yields 20.9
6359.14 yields 19.7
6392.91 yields 19.2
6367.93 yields 18.6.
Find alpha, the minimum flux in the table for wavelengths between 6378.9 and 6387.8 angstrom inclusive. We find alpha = 17.8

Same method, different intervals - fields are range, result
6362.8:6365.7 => 17.5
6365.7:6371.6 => 18.3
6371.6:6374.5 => 18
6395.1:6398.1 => 18.9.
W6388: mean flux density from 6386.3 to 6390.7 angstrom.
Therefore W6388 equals 19.6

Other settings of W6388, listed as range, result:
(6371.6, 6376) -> 18.6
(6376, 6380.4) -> 19.9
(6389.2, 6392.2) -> 21.4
